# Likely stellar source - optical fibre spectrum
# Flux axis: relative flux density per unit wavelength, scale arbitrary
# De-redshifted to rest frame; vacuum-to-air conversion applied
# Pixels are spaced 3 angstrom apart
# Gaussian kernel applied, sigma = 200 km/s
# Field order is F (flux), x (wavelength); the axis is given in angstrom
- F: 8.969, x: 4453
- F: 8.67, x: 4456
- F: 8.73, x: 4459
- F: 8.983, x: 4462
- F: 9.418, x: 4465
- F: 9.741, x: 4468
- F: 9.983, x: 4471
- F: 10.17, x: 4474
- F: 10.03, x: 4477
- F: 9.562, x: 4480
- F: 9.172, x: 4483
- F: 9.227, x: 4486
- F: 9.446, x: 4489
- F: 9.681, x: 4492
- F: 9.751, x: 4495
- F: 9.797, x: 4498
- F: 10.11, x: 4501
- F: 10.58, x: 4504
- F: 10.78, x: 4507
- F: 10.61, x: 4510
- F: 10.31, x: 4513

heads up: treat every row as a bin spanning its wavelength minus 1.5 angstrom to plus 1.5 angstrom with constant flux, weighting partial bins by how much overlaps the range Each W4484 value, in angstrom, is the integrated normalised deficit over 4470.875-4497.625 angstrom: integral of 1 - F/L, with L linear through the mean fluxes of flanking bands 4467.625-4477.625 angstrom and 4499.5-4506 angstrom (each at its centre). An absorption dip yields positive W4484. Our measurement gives 1.3 angstrom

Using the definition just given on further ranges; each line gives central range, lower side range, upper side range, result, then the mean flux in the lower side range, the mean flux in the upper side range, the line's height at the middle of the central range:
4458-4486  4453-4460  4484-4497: -1.3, 8.76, 9.52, 9.11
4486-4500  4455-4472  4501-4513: 0.7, 9.25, 10.5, 10.1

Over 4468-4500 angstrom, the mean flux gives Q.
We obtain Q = 9.69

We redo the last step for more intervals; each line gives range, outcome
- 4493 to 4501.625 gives 9.85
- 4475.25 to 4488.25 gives 9.51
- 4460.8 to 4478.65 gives 9.73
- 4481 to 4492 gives 9.35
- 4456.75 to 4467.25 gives 9.07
